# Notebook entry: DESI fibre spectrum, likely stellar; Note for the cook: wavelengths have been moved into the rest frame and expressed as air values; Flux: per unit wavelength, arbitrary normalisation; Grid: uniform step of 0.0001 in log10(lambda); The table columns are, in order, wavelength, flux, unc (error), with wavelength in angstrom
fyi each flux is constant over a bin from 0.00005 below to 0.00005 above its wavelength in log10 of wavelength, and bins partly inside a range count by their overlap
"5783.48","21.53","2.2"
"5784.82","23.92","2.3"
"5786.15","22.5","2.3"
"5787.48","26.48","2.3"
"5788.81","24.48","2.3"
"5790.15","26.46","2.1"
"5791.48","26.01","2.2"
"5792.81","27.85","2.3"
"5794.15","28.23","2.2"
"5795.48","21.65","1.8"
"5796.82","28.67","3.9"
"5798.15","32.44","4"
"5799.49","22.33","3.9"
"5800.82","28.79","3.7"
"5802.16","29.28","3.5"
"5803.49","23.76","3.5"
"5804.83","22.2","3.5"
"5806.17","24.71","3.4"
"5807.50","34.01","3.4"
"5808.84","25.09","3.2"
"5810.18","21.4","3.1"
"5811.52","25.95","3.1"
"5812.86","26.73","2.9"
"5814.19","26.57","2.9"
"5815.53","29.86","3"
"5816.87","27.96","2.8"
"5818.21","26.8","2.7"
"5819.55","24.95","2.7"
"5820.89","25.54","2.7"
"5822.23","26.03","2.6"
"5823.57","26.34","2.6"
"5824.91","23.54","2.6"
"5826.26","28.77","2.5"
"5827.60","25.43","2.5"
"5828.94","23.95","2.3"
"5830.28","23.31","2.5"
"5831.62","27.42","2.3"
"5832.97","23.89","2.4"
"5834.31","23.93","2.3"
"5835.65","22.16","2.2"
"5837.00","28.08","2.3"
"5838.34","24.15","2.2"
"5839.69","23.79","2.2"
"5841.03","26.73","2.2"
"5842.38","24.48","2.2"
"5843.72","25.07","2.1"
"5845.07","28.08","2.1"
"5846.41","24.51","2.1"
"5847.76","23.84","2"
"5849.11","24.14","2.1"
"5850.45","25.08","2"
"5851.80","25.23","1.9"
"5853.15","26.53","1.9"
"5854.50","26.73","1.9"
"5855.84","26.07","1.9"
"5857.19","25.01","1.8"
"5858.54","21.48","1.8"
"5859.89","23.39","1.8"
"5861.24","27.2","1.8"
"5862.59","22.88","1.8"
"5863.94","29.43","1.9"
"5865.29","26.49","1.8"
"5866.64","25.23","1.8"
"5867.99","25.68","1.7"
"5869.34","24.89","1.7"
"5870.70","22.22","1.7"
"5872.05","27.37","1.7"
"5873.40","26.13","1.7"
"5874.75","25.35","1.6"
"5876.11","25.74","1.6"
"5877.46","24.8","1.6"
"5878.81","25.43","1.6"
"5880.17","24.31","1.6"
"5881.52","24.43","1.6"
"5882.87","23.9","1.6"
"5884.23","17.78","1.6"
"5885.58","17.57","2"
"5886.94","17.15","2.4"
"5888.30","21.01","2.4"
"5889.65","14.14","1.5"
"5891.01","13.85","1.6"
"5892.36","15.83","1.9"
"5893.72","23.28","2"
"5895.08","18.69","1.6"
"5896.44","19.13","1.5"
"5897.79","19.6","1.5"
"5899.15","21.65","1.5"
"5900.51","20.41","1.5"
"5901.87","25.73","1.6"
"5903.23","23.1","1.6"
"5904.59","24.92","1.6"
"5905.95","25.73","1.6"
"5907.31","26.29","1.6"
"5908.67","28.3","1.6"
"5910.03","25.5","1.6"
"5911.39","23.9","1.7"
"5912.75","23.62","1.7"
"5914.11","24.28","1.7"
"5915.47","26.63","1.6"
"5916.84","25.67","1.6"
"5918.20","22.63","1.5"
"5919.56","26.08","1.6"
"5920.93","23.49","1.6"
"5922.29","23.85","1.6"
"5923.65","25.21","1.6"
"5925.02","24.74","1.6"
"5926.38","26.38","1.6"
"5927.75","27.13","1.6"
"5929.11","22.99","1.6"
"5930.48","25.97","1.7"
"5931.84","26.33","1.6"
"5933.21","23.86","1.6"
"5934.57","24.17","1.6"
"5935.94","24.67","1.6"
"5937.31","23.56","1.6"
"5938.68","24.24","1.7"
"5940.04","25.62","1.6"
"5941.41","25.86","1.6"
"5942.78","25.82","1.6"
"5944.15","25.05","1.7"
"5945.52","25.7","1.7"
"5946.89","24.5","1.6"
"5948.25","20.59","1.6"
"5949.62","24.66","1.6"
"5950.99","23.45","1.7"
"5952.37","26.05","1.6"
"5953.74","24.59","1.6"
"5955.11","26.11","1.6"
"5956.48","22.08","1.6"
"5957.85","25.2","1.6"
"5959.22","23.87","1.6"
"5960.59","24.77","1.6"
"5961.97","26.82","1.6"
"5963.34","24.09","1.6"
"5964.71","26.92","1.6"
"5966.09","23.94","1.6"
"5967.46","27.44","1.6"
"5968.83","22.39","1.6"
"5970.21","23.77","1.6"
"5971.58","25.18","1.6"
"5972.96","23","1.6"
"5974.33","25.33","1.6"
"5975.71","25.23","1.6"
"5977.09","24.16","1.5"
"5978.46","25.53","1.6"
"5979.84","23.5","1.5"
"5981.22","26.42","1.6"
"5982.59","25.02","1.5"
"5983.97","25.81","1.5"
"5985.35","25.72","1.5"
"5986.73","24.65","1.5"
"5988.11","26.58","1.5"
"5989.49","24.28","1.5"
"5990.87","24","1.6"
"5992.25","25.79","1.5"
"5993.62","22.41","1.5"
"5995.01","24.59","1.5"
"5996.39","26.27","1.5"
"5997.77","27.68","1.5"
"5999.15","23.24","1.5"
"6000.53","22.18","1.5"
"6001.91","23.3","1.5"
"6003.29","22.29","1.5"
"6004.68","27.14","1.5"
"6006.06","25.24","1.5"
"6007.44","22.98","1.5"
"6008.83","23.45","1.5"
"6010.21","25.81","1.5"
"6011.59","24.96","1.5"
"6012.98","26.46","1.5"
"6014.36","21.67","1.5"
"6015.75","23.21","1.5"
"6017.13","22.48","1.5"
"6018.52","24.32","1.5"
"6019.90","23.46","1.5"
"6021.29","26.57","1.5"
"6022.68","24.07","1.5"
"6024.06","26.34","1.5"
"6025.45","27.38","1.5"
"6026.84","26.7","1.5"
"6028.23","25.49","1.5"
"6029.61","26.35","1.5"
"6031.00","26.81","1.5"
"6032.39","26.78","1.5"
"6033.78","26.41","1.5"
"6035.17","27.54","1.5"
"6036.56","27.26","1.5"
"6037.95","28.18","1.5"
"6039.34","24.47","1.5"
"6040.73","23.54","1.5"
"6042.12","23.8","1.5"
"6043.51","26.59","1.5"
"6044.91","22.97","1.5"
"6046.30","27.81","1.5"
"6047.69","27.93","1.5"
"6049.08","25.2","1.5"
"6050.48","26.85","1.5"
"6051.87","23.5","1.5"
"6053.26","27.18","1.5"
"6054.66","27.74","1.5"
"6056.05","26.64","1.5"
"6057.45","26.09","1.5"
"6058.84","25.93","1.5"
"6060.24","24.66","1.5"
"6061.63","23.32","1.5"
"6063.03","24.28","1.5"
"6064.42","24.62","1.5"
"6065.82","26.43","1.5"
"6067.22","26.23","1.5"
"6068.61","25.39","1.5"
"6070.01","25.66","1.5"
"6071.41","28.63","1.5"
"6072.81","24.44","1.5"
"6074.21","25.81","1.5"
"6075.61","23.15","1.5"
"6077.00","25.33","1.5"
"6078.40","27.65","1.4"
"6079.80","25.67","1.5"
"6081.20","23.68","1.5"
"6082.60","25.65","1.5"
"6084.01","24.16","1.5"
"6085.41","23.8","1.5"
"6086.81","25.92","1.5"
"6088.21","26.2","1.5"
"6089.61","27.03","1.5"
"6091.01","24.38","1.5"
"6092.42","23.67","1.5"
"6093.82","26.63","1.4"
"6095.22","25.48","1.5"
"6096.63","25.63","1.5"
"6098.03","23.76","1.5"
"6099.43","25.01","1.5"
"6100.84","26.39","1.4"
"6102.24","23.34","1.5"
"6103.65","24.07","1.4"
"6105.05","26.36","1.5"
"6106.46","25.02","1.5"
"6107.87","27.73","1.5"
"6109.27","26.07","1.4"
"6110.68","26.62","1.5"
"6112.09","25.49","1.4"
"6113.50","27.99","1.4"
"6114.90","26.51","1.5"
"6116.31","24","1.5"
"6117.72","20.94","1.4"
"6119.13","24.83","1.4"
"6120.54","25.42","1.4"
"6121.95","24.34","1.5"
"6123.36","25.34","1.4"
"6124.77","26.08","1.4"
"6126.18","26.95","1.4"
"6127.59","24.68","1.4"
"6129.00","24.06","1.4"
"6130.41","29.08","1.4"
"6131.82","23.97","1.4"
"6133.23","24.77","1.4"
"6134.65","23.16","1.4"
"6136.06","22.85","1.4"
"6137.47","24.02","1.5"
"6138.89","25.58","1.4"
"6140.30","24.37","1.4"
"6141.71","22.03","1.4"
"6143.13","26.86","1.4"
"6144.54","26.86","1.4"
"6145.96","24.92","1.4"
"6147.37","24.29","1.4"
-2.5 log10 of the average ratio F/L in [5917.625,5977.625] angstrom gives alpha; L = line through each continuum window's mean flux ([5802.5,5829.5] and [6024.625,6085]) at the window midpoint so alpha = 0.05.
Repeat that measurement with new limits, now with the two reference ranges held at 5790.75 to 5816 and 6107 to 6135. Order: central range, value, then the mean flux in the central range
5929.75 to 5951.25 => 0.061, 24.7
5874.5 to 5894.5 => 0.251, 20.9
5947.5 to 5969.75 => 0.063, 24.6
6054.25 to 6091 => 0.004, 25.5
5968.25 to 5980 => 0.073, 24.3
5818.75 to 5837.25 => 0.055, 25.2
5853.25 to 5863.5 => 0.063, 24.9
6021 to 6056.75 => -0.018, 26.2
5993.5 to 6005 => 0.067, 24.3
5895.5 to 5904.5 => 0.204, 21.7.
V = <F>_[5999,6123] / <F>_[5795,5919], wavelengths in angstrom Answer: 1.03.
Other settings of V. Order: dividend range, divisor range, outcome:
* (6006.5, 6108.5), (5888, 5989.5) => 1.05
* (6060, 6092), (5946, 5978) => 1.03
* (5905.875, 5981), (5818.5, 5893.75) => 1.03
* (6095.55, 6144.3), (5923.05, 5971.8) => 1.01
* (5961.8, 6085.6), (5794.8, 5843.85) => 0.98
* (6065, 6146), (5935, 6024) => 1.03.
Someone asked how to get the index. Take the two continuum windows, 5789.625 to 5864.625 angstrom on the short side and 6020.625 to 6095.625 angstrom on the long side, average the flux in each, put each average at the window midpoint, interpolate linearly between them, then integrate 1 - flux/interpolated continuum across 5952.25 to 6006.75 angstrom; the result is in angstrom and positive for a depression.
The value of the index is 2.0 angstrom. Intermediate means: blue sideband 25.8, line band 24.8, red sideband 25.7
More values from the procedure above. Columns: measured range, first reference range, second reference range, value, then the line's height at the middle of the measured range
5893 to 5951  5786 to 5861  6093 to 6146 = 2.9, 25.5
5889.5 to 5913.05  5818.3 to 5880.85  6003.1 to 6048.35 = 3.0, 25.3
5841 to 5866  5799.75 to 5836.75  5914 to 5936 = 0.2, 25.6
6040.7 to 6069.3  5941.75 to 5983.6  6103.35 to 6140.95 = -0.7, 25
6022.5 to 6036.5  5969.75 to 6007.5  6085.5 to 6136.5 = -0.9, 24.9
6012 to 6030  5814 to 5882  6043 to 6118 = 0.4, 25.5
